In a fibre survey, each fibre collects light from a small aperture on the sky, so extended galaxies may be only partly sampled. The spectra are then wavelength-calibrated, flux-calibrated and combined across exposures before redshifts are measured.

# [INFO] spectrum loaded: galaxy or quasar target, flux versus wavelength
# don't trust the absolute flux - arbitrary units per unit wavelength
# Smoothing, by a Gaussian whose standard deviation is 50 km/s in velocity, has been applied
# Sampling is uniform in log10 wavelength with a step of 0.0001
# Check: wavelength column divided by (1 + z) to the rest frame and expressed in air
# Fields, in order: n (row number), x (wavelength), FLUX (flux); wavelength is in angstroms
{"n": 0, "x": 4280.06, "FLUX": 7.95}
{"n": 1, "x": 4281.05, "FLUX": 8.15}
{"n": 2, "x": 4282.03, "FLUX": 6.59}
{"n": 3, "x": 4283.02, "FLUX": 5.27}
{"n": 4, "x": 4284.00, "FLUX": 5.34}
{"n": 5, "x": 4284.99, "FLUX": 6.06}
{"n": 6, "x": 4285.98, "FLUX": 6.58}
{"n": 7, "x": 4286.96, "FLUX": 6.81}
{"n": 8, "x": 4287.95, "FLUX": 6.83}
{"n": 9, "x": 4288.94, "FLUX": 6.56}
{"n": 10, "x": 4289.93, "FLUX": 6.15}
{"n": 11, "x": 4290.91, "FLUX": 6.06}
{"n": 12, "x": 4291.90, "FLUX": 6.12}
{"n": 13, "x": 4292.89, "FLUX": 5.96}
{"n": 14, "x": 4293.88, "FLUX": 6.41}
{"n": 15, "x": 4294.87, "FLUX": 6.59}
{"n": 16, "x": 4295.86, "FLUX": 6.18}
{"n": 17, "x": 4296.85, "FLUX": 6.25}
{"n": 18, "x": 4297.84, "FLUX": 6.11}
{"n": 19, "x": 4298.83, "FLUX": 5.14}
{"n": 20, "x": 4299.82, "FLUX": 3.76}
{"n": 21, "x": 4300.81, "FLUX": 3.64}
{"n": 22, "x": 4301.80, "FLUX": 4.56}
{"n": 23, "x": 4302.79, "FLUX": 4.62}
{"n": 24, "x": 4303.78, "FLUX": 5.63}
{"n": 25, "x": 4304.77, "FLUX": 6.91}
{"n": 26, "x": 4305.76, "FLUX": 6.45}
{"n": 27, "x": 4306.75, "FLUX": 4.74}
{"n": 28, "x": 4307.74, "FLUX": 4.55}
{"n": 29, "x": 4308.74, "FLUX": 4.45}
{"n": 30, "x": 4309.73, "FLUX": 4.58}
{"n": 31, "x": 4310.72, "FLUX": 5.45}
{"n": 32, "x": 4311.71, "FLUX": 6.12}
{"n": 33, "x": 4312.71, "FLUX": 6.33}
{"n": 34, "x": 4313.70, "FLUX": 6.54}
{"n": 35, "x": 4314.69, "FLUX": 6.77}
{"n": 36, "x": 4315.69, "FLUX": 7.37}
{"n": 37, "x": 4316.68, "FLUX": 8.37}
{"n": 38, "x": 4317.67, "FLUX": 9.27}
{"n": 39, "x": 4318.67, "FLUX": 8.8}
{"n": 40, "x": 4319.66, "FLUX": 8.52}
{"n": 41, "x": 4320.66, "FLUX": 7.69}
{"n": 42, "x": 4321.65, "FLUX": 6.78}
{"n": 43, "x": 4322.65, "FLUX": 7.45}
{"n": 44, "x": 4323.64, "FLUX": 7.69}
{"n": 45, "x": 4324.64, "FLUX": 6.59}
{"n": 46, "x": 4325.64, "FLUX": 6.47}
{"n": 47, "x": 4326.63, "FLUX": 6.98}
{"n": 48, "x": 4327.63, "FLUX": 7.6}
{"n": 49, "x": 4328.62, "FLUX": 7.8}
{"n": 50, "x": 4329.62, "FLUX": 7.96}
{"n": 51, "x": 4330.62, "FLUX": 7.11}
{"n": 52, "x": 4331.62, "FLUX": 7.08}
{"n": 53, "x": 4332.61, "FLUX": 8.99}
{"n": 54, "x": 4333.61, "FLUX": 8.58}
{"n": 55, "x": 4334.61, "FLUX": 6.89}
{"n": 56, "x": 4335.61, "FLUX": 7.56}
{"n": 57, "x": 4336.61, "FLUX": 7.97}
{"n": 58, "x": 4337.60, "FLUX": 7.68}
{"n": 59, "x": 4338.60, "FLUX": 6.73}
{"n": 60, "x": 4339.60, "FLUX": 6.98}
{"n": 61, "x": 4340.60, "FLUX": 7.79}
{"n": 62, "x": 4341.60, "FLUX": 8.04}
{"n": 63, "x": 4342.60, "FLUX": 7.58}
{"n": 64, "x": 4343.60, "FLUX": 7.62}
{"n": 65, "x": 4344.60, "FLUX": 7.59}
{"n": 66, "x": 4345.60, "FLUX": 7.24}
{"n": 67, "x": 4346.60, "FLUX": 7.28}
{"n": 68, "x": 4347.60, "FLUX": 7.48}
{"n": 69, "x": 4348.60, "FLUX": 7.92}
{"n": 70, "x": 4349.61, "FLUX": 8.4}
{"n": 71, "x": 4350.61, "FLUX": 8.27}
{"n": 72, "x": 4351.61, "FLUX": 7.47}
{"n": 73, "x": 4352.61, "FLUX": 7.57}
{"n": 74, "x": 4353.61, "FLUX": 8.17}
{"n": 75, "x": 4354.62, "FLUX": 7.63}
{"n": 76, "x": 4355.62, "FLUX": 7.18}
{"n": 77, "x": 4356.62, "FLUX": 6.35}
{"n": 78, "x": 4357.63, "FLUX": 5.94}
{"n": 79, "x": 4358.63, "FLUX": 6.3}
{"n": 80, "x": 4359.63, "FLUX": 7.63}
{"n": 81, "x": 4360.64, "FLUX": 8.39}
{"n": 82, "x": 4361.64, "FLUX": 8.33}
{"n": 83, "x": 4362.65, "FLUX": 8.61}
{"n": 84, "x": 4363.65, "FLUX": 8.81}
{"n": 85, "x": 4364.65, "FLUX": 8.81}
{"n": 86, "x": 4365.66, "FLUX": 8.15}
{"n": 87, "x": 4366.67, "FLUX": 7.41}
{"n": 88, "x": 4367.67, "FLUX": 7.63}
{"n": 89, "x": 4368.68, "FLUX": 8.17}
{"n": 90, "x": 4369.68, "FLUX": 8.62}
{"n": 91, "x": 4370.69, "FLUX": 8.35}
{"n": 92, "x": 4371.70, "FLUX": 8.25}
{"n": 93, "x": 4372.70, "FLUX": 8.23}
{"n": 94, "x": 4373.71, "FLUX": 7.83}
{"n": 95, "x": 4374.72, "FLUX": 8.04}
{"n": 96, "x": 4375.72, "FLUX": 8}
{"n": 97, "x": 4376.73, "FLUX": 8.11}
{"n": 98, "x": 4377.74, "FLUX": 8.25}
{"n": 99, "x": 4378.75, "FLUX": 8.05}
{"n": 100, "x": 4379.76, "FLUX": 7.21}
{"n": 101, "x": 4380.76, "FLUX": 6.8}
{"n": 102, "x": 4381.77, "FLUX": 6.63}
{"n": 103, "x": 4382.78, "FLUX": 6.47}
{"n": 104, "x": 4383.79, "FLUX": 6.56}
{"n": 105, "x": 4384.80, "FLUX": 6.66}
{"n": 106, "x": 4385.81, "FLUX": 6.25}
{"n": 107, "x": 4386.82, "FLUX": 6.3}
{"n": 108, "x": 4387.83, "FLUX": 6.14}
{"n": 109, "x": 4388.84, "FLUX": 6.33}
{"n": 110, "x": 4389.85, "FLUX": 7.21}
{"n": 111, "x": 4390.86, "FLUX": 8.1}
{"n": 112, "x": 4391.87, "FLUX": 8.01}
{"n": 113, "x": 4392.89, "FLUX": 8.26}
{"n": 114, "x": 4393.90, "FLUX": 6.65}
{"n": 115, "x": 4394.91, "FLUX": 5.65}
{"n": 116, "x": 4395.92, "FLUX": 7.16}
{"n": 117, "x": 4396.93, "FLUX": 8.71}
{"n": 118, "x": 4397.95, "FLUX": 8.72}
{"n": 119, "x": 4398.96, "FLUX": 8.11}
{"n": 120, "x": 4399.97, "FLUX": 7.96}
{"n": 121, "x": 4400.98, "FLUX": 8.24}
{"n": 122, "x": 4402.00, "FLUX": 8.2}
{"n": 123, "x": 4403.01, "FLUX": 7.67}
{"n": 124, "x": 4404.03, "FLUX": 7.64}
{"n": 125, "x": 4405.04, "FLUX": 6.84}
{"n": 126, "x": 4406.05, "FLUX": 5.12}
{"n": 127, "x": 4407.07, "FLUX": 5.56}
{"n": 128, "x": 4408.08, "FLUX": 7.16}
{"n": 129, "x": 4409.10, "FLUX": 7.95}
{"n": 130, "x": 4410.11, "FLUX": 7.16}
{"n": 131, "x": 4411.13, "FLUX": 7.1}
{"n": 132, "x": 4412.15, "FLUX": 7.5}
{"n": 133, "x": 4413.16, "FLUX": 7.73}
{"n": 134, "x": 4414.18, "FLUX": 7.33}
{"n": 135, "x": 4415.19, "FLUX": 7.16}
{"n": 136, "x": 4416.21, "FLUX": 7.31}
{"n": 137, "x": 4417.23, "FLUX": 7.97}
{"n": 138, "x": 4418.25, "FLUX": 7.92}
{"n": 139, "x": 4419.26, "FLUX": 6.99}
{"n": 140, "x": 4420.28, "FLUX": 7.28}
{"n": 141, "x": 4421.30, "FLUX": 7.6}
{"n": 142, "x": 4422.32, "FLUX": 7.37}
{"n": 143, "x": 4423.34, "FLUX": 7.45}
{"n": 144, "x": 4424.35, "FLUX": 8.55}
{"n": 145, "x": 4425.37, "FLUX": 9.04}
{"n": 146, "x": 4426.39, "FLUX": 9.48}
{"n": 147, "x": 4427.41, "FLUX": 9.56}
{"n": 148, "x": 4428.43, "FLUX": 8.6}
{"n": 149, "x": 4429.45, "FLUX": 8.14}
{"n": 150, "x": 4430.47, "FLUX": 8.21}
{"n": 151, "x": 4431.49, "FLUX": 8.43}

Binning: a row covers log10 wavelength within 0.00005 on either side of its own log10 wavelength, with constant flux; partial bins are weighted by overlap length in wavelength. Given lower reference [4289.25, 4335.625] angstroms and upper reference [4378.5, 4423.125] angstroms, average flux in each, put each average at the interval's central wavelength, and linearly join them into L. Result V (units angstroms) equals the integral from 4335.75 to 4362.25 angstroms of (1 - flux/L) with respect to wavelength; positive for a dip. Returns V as -2.7 angstroms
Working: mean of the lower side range 6.54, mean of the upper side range 7.24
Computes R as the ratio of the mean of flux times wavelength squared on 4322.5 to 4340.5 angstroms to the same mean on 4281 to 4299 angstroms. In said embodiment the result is 1.22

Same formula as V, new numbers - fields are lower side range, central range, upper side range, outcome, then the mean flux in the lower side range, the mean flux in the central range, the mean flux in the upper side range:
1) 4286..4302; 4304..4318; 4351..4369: 0.3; 5.87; 6.23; 7.7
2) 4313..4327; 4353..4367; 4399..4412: -0.6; 7.51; 7.69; 7.25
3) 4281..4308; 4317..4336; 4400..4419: -4.4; 5.83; 7.68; 7.32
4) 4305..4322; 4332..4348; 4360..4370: -0.3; 6.64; 7.63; 8.28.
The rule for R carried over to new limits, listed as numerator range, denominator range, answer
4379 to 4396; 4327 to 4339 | 0.92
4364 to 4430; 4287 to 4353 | 1.15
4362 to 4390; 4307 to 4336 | 1.09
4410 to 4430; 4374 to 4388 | 1.12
